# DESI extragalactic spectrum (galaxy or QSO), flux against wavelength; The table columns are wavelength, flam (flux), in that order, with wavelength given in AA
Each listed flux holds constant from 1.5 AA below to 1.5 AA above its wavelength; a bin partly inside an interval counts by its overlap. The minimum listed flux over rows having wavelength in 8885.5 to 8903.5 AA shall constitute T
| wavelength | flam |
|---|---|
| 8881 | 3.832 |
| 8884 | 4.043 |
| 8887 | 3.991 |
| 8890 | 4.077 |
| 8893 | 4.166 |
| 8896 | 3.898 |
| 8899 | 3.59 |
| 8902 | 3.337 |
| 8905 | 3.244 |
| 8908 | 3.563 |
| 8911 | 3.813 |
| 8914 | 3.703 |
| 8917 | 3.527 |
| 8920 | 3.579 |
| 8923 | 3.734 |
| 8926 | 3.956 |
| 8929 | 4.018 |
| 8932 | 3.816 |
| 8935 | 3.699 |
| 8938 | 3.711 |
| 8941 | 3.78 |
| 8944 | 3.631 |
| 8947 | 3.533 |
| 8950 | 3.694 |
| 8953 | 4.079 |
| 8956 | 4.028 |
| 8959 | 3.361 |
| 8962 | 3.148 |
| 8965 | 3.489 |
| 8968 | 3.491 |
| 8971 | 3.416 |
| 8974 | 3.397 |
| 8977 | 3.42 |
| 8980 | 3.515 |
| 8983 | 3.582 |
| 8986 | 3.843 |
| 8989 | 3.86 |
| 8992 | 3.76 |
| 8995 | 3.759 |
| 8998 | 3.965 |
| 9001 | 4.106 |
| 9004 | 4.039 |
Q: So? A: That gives 3.337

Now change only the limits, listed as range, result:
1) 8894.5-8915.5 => 3.244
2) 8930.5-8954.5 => 3.533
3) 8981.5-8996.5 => 3.582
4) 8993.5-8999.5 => 3.759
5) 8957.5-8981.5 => 3.148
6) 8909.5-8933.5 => 3.527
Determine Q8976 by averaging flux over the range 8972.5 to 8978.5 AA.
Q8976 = 3.41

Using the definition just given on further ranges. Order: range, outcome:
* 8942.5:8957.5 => 3.79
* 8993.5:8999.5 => 3.86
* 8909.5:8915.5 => 3.76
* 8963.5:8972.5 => 3.47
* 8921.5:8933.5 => 3.88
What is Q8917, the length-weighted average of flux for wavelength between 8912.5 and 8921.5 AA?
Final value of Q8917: 3.6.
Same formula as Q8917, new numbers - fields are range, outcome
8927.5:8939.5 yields 3.81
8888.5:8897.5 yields 4.05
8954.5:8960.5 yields 3.69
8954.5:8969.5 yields 3.5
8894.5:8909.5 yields 3.53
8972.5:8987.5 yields 3.55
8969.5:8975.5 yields 3.41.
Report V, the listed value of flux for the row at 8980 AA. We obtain 3.515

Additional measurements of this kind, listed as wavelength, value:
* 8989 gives 3.86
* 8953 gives 4.079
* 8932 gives 3.816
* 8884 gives 4.043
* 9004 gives 4.039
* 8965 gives 3.489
